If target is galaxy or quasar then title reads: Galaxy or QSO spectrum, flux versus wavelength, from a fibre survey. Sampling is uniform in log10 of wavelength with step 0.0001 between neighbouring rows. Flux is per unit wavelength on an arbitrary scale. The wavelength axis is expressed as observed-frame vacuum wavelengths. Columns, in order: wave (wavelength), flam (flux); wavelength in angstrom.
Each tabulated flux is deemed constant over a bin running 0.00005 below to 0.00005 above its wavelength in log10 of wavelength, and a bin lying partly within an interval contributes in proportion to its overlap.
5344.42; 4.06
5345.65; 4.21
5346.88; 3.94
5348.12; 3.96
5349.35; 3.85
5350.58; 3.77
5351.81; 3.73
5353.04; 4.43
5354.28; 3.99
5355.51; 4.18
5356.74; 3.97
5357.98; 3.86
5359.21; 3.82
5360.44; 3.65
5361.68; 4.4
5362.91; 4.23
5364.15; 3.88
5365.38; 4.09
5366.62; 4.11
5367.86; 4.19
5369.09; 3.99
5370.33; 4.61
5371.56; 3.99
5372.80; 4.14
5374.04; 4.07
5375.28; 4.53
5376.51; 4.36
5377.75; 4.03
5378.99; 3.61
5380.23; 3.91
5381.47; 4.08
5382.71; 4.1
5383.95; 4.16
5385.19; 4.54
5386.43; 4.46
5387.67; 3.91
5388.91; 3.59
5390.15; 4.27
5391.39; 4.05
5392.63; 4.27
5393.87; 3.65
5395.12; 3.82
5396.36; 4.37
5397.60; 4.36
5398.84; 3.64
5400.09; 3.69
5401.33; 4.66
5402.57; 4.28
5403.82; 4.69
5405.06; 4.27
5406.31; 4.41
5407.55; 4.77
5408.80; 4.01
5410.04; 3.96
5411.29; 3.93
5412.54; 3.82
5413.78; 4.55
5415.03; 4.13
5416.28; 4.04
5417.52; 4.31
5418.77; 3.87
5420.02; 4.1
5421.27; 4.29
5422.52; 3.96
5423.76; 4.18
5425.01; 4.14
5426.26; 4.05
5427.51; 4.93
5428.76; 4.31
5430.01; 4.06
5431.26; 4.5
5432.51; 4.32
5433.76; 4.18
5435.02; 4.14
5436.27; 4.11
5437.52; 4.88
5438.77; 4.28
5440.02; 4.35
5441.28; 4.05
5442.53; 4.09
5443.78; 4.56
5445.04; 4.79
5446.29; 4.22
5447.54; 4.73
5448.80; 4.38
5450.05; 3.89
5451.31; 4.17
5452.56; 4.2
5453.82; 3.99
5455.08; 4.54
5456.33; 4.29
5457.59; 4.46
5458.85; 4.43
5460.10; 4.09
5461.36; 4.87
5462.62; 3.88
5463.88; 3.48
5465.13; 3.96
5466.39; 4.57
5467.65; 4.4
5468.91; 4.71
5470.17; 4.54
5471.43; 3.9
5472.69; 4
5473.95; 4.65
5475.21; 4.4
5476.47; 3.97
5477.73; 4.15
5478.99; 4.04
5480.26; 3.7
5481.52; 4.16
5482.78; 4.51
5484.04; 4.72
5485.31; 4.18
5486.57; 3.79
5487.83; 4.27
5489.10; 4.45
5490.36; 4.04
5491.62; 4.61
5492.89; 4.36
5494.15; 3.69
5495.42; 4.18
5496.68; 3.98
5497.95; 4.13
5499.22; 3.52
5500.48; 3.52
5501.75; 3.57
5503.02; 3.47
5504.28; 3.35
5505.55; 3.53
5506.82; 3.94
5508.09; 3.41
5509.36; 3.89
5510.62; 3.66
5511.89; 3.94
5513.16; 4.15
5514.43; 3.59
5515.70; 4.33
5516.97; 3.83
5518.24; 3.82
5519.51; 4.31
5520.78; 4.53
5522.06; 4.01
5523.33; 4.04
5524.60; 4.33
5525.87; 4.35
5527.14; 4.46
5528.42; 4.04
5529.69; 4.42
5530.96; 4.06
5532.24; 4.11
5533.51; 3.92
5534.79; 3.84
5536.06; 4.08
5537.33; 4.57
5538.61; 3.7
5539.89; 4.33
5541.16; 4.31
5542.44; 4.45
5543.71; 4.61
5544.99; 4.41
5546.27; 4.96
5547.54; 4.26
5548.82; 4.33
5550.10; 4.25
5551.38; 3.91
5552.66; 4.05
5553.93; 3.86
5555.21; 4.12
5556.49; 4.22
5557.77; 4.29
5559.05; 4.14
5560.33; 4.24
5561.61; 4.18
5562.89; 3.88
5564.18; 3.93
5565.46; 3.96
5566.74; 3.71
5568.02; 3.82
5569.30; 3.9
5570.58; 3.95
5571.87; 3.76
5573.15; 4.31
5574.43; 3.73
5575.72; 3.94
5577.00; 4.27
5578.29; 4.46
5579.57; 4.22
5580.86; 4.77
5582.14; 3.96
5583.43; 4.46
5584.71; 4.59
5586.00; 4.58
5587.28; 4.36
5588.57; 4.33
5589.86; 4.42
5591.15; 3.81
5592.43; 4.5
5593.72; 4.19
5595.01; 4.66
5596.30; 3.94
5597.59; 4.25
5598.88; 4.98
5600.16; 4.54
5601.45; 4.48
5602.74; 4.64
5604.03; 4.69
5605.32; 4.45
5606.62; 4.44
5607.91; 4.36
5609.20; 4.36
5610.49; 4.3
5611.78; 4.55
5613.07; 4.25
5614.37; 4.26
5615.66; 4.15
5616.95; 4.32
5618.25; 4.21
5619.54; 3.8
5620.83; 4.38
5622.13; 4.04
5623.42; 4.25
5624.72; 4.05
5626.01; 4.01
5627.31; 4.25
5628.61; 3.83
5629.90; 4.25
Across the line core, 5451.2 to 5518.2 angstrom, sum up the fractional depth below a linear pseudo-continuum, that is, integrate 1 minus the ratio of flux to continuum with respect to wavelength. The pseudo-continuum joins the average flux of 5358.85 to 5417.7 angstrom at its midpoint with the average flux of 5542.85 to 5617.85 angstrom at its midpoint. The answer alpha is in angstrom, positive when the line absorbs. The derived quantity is 2.0 angstrom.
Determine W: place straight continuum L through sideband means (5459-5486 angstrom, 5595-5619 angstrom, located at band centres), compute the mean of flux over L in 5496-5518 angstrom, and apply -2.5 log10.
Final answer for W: 0.14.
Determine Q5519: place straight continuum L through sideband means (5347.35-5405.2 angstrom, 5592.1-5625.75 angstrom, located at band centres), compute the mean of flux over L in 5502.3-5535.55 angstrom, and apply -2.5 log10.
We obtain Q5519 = 0.07 mag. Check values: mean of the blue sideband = 4.09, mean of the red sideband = 4.34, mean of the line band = 3.97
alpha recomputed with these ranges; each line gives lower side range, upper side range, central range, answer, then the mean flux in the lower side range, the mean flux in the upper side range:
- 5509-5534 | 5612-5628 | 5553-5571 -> 0.5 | 4.09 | 4.17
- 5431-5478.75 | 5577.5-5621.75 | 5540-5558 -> 0.2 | 4.29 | 4.37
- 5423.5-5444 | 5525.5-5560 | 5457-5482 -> 0.3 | 4.3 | 4.22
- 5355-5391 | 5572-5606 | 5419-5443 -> -0.5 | 4.09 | 4.36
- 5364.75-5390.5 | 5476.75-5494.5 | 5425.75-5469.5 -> -1.5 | 4.13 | 4.19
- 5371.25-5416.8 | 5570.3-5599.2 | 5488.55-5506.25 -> 1.4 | 4.14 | 4.28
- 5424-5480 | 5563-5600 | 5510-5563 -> 0.8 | 4.28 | 4.21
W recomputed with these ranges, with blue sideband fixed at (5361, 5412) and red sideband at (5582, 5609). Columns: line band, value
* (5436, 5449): -0.05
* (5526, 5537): 0.05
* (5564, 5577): 0.12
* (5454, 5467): 0.00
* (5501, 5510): 0.20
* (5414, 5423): 0.02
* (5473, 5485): 0.01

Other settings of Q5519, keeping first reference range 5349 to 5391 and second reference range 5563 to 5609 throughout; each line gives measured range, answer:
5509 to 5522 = 0.05 mag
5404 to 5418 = -0.03 mag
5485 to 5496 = 0.00 mag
